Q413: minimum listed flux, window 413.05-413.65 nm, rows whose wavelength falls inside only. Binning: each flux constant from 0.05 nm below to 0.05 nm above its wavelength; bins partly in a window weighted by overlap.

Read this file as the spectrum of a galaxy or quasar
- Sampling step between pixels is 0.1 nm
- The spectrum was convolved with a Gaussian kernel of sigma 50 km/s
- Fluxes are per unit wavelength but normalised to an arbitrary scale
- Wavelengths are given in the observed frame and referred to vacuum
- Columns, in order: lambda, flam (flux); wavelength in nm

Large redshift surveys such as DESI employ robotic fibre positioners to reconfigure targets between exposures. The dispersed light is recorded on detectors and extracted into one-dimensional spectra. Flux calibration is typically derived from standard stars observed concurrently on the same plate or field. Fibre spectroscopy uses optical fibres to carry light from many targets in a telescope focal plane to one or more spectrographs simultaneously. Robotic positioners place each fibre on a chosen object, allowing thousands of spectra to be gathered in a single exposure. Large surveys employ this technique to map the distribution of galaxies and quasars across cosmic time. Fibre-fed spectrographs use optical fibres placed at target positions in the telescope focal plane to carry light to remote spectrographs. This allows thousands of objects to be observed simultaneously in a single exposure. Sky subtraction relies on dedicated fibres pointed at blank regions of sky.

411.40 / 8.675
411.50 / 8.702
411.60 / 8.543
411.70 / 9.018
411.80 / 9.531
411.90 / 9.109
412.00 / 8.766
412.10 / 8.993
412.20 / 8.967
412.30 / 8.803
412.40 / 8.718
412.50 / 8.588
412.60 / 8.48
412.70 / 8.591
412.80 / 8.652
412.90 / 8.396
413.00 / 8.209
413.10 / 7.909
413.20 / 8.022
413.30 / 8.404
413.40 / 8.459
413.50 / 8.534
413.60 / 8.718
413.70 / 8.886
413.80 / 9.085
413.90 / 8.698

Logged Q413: 7.909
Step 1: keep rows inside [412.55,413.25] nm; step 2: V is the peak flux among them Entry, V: 8.652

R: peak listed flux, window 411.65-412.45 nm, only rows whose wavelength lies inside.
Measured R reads 9.531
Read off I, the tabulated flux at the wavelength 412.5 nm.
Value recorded 8.588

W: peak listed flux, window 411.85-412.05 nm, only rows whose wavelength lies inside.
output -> 9.109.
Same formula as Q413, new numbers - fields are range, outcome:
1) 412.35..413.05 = 8.209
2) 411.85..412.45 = 8.718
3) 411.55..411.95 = 8.543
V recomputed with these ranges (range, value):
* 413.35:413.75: 8.886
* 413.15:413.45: 8.459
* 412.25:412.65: 8.803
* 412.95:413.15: 8.209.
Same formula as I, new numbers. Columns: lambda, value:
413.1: 7.909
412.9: 8.396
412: 8.766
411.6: 8.543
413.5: 8.534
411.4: 8.675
